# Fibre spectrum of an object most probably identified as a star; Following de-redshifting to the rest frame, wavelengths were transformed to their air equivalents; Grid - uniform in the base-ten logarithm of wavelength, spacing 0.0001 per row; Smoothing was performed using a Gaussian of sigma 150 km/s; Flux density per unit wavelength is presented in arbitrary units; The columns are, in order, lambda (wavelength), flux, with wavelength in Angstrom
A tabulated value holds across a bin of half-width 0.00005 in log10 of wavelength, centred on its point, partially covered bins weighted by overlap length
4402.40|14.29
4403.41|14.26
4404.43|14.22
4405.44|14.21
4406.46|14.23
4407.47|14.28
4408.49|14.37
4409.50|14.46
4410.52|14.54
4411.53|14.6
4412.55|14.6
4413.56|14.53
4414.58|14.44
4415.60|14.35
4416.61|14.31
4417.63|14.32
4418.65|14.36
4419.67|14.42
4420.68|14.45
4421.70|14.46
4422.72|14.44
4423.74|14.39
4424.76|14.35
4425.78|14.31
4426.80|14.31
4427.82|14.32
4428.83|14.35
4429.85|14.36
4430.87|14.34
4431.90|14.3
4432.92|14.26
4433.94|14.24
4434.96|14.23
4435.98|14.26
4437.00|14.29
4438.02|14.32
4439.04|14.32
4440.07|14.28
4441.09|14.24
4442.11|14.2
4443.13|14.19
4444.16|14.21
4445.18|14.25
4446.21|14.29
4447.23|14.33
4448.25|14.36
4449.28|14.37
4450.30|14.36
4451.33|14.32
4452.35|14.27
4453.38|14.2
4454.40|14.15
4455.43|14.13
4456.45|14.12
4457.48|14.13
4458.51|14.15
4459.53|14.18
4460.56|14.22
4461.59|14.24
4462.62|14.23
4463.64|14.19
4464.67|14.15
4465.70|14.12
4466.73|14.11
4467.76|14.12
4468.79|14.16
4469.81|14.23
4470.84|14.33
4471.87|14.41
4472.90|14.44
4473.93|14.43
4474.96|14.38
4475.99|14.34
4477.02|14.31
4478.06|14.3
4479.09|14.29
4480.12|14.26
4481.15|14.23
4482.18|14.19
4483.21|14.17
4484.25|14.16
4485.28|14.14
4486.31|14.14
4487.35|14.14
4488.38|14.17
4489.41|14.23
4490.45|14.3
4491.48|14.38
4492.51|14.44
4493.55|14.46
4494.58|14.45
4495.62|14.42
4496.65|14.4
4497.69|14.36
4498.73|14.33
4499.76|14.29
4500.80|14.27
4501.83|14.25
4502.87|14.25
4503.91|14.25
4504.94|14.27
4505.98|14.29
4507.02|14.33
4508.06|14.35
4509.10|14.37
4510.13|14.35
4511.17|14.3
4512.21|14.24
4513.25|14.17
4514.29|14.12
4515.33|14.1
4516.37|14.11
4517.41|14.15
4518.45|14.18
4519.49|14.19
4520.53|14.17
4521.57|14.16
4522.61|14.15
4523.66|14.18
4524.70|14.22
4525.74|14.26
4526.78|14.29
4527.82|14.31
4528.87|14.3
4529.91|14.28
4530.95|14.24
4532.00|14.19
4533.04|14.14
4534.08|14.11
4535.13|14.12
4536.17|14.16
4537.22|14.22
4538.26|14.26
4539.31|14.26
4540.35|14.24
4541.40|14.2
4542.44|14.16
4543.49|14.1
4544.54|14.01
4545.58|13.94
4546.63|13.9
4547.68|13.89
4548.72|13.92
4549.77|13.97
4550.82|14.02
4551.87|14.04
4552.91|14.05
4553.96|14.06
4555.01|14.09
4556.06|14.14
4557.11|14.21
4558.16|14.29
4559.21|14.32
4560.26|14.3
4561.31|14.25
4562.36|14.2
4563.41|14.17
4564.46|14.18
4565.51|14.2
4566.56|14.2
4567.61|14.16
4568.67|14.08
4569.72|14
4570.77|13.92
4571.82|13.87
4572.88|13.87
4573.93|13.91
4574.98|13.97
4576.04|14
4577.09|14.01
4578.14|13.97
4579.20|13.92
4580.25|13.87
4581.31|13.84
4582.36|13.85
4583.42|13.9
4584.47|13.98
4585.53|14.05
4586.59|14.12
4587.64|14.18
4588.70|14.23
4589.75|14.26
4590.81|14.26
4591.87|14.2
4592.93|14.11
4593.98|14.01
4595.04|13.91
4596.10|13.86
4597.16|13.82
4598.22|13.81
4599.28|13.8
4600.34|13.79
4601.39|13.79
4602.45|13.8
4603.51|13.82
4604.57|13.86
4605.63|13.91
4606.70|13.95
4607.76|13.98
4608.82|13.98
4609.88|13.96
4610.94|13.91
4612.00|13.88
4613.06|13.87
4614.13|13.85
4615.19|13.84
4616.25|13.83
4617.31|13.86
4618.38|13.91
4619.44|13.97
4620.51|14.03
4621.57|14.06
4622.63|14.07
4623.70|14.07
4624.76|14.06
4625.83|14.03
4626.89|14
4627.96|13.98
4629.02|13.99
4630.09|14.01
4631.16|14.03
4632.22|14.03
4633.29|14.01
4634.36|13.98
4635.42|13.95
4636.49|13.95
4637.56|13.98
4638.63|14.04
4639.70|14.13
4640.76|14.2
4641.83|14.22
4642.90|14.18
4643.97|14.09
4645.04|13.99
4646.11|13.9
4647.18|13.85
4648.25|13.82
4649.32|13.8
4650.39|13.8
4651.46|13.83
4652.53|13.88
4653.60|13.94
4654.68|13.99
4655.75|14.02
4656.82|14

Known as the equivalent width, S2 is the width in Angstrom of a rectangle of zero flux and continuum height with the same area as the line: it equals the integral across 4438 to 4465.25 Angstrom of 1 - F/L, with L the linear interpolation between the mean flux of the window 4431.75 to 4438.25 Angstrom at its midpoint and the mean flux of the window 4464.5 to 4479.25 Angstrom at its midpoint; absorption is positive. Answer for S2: 0.1 Angstrom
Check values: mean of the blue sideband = 14.3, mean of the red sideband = 14.3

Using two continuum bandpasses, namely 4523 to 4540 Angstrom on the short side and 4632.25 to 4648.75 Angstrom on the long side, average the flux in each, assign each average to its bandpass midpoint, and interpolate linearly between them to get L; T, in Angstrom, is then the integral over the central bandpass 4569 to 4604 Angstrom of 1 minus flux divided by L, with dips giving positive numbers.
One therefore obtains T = 0.4 Angstrom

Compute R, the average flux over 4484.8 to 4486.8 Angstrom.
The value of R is 14.2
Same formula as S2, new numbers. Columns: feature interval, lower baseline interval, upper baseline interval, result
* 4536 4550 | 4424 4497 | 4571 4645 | 0.0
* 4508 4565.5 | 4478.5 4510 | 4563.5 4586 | -0.1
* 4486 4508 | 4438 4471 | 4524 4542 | -0.1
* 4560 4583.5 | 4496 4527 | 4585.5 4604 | 0.1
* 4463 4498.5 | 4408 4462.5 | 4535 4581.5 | -0.1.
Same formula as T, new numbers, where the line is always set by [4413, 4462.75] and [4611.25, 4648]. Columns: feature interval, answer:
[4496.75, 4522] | -0.1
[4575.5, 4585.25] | 0.1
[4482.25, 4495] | 0.0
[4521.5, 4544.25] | -0.1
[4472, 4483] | -0.1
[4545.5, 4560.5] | 0.0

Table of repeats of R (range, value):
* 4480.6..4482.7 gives 14.3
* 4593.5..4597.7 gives 13.9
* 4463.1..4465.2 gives 14.2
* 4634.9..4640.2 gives 14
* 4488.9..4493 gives 14.3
